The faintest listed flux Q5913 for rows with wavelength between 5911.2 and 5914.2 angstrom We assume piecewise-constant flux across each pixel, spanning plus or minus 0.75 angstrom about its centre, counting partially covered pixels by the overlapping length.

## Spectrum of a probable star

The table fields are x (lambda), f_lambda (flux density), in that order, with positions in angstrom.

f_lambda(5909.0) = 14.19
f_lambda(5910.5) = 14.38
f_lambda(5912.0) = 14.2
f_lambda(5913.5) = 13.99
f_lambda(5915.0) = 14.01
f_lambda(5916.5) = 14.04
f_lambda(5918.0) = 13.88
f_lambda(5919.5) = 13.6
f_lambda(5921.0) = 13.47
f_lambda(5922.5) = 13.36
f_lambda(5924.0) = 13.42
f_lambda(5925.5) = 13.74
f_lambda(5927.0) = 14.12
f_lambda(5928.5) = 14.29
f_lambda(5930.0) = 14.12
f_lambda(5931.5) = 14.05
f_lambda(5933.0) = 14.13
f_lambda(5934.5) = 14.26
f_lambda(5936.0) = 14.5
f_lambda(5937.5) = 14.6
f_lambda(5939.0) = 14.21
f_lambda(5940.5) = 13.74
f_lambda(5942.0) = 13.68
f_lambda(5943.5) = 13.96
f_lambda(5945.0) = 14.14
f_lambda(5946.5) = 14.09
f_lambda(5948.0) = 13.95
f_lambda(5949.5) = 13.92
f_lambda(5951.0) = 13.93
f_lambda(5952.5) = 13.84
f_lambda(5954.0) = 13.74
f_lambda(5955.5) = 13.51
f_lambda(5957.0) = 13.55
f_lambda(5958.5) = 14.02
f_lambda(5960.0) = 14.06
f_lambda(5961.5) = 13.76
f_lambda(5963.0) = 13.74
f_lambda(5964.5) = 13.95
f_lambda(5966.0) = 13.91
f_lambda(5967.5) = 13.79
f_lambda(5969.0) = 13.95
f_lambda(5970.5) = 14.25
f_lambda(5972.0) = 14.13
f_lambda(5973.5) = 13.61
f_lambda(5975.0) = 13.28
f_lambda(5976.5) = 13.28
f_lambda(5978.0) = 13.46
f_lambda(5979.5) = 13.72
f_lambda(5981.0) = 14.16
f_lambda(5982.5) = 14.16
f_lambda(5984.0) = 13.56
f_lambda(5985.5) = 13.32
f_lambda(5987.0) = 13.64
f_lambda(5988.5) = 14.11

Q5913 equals 13.99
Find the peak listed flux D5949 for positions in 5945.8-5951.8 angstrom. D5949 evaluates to 14.09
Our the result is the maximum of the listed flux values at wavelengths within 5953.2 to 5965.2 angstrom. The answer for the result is 14.06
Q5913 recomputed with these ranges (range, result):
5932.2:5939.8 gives 14.13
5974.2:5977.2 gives 13.28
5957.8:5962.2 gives 13.76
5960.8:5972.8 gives 13.74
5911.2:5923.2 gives 13.36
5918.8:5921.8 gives 13.47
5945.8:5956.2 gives 13.51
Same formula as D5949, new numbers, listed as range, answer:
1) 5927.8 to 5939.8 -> 14.6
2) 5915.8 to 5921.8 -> 14.04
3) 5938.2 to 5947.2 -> 14.21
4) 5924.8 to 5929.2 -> 14.29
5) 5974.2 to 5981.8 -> 14.16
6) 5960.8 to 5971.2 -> 14.25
